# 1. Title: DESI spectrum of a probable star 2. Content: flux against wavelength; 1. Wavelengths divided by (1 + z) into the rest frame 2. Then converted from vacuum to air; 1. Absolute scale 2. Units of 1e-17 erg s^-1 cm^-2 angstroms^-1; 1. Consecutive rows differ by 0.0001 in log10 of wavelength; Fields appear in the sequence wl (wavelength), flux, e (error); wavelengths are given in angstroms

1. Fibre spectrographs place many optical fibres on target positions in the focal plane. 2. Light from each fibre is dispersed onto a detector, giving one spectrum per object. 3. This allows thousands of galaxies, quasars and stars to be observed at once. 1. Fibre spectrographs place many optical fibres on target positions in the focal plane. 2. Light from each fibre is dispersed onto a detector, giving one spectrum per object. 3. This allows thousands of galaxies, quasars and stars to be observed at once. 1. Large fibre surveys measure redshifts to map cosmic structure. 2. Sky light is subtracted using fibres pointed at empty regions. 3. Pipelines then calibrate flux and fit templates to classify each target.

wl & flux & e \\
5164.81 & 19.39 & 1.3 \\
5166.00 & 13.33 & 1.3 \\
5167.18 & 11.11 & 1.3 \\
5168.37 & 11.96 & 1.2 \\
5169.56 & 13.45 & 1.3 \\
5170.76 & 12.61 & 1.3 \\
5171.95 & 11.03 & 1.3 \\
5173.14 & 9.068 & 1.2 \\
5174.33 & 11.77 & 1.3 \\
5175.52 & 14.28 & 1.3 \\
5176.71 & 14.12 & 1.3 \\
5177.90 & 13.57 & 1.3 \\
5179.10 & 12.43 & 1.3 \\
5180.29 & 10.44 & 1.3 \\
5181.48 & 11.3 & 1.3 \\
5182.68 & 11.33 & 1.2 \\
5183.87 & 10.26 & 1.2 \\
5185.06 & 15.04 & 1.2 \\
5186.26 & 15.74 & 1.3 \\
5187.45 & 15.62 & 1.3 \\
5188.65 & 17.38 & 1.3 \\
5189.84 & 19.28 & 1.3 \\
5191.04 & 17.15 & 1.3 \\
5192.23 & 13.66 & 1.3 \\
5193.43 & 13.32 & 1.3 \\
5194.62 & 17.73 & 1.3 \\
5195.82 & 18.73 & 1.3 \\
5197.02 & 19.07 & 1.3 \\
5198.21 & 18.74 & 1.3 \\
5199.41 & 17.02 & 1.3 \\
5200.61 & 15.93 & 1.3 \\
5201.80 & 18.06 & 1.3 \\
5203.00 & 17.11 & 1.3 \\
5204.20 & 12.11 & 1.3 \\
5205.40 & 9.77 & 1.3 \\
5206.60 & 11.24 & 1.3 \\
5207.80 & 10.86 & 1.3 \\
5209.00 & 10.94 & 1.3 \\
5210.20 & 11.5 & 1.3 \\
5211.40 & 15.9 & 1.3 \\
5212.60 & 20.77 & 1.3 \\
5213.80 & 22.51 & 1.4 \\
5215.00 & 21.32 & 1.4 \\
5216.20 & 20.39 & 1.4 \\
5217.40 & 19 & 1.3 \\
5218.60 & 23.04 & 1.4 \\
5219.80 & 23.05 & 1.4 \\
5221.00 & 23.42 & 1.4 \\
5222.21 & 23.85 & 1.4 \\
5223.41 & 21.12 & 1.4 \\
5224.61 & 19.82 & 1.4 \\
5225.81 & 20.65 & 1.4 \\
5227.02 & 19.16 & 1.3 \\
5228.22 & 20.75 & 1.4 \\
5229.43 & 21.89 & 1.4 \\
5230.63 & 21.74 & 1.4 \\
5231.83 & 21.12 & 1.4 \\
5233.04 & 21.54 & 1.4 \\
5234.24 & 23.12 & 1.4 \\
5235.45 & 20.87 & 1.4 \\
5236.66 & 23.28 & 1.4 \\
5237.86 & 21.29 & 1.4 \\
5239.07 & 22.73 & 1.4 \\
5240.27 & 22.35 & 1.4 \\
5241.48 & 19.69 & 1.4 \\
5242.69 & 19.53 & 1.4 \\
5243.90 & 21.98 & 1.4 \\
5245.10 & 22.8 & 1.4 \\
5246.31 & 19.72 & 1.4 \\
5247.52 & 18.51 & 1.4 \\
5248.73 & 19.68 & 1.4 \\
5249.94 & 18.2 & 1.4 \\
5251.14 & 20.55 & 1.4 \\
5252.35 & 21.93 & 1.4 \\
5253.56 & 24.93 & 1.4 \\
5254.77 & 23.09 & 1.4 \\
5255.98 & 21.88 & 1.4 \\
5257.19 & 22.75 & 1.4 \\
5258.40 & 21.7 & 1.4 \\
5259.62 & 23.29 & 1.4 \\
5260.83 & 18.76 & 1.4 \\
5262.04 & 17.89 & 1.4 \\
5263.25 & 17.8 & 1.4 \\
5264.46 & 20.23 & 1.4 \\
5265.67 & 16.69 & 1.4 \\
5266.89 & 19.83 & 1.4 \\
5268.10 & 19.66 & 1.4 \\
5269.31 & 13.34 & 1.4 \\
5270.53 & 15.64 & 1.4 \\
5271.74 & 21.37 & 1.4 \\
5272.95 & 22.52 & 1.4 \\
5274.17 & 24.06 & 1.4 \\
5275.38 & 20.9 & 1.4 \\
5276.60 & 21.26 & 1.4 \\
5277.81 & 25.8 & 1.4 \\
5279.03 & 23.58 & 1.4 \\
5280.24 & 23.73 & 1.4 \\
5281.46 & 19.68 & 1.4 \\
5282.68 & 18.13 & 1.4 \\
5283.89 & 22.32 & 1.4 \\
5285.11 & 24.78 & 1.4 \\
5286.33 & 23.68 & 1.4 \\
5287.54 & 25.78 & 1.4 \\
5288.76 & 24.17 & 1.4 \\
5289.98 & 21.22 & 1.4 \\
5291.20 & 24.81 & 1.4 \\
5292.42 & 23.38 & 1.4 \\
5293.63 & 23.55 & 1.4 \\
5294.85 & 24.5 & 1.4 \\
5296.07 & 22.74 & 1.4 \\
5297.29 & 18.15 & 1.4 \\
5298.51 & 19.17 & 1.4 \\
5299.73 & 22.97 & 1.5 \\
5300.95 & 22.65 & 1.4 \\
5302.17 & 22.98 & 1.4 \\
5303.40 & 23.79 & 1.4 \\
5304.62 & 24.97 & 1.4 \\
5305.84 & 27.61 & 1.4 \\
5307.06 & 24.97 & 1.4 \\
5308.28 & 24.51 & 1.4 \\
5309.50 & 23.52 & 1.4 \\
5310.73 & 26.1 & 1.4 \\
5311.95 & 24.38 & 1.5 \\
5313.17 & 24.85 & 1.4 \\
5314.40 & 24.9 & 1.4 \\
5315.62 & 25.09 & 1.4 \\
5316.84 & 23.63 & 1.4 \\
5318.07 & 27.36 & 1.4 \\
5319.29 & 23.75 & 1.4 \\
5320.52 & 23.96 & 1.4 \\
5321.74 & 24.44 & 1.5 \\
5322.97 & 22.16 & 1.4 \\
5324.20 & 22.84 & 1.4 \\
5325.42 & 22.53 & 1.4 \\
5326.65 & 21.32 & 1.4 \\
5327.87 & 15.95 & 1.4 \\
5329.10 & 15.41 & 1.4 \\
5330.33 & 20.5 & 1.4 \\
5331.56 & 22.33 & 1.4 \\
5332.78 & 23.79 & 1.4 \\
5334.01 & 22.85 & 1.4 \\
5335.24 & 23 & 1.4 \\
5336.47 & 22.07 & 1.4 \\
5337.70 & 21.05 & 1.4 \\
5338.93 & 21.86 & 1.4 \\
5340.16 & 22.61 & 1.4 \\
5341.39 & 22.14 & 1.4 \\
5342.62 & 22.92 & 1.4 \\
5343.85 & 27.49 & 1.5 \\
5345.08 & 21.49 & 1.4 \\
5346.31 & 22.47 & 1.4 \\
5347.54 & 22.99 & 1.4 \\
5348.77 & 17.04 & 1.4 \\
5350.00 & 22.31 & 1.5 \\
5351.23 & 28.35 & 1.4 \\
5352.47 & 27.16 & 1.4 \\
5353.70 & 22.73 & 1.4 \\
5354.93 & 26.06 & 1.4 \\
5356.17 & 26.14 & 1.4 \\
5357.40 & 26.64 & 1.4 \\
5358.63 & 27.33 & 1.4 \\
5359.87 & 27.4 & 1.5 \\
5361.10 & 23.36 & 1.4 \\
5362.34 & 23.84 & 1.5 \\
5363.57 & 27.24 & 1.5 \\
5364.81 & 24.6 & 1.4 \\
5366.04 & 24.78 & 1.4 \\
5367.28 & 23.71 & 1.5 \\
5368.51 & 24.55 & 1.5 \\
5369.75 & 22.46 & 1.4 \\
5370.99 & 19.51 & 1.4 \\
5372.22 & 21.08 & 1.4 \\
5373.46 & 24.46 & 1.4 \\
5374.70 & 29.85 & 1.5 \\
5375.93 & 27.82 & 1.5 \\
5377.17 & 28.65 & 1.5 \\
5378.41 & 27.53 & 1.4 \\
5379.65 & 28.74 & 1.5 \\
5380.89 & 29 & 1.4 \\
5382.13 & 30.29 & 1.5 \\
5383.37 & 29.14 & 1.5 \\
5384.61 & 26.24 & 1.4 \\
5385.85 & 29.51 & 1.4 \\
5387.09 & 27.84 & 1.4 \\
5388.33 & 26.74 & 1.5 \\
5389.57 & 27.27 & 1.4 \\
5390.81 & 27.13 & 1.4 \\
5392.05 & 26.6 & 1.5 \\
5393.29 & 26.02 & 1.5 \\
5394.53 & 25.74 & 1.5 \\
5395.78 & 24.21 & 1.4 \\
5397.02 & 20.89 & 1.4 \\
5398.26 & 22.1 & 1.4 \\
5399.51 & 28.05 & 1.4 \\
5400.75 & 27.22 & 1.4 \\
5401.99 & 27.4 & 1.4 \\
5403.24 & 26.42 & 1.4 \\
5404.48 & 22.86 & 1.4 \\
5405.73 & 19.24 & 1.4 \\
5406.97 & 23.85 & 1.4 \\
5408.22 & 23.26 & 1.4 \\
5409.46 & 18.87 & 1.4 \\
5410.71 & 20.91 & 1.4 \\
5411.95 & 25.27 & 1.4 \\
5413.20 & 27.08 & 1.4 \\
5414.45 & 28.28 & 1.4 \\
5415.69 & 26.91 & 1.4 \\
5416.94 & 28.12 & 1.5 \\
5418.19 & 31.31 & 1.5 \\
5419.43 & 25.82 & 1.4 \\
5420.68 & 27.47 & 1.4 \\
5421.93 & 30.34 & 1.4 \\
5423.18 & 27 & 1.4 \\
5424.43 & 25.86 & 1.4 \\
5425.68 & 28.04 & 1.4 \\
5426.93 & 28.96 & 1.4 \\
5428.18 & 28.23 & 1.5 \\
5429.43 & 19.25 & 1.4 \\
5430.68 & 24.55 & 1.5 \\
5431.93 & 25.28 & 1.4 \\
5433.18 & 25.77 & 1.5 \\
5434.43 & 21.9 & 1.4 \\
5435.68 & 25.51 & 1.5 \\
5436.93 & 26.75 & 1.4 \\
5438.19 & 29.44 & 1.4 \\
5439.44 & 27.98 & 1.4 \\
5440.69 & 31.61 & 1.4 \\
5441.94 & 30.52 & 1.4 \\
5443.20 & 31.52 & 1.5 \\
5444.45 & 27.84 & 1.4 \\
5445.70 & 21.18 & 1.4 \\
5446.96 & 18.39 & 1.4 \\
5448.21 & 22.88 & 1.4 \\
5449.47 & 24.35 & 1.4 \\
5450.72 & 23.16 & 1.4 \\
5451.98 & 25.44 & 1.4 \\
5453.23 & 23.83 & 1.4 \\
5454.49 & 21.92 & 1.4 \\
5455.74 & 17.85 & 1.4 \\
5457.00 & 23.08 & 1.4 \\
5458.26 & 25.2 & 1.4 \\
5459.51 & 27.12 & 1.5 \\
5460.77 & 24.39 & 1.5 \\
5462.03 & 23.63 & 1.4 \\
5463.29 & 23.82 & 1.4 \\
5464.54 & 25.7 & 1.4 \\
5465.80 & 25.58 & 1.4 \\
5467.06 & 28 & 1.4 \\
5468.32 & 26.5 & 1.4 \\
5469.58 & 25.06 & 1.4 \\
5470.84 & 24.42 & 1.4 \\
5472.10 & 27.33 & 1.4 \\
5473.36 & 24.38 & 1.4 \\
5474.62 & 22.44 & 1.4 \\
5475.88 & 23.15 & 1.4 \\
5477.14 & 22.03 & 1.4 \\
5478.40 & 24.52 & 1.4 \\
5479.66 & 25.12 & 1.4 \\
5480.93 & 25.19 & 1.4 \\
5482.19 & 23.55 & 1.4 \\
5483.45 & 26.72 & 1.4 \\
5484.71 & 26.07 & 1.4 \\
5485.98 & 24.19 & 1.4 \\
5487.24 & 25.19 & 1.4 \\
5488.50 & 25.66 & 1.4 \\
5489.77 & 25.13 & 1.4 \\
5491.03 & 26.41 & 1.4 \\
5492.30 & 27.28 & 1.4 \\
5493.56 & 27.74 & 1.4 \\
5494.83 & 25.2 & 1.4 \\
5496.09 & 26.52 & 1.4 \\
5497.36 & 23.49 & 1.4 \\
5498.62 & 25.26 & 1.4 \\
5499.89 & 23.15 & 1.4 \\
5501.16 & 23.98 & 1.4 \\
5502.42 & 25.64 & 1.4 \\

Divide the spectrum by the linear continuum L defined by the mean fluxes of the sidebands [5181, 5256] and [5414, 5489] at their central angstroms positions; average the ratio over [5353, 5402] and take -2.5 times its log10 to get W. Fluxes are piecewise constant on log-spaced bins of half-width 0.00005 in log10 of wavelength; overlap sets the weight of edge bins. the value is -0.12 mag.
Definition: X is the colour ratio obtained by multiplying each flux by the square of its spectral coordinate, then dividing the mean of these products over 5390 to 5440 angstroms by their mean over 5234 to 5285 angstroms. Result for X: 1.3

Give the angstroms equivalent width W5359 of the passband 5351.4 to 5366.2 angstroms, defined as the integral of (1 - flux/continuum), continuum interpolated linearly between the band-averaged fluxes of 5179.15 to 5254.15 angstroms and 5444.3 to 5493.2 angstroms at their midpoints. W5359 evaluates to -2.7 angstroms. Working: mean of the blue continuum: 18.4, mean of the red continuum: 24.4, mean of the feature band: 25.7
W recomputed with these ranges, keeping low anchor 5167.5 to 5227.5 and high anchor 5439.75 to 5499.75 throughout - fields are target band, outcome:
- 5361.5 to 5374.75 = -0.110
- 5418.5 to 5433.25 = -0.129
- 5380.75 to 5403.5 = -0.189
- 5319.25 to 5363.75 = -0.118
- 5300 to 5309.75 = -0.241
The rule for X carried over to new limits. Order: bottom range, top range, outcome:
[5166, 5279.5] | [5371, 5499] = 1.52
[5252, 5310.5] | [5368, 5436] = 1.23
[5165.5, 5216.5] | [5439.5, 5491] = 1.89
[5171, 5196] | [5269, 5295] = 1.67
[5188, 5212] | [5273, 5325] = 1.60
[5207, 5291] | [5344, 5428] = 1.30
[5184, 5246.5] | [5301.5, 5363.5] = 1.32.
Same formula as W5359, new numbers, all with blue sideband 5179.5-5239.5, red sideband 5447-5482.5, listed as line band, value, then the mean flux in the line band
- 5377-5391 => -3.8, 28.2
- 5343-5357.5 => -1.9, 24.1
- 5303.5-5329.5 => -4.0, 23.6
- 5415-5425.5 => -2.2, 27.9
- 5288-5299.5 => -1.5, 22.5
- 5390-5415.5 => -2.3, 24.6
